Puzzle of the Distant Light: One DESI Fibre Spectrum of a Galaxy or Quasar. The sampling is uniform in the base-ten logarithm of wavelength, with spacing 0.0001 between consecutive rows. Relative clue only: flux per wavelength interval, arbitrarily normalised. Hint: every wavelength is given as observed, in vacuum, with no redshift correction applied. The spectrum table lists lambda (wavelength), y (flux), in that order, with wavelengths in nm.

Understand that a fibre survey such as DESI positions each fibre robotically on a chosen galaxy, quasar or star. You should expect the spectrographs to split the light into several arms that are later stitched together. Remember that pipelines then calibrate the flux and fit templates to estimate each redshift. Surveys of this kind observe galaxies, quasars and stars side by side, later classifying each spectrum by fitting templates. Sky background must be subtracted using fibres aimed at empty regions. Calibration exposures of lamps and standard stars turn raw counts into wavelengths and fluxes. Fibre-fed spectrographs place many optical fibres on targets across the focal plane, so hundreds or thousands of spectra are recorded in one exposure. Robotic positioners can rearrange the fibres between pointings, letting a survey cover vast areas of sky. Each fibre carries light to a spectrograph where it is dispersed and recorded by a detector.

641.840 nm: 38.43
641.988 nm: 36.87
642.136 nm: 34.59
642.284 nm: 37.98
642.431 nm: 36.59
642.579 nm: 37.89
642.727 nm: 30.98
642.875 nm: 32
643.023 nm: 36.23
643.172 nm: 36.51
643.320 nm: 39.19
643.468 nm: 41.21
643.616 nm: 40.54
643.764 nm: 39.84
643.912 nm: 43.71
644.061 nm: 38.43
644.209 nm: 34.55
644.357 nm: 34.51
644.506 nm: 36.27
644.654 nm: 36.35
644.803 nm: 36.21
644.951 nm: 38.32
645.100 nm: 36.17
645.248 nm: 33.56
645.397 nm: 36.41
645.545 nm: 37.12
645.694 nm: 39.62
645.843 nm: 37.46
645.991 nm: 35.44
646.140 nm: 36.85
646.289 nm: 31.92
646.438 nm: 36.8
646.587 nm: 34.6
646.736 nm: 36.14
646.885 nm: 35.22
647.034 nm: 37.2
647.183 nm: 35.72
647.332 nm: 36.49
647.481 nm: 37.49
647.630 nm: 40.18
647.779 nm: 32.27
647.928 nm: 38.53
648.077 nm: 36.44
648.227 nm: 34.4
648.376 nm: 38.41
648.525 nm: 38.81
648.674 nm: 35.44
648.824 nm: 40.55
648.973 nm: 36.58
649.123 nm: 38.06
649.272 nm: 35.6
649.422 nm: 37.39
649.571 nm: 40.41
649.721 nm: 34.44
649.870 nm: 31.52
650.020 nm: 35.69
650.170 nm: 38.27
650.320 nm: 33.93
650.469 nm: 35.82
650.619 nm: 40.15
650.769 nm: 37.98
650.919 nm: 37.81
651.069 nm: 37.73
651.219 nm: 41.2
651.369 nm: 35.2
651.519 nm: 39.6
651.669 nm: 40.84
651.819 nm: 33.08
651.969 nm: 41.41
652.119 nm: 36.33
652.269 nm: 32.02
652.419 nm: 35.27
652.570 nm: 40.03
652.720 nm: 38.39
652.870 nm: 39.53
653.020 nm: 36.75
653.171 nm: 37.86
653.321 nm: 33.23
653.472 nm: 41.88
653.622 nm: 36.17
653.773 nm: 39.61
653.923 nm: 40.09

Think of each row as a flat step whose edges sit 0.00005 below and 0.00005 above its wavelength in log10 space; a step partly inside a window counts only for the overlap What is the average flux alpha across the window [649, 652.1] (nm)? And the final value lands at 37.3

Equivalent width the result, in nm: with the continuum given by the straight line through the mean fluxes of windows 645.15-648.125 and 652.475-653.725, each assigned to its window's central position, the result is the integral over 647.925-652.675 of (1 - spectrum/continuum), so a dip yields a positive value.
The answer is 0.01 nm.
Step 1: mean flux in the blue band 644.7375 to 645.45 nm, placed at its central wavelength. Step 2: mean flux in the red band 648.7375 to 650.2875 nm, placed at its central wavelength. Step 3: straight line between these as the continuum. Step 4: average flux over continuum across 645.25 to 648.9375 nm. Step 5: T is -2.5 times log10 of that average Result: -0.005 mag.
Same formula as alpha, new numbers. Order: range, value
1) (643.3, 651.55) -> 37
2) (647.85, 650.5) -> 36.7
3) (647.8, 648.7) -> 36.8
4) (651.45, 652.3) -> 37.5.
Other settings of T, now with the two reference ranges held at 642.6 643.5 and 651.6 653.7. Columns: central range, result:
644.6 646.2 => -0.014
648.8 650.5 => 0.013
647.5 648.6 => -0.013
